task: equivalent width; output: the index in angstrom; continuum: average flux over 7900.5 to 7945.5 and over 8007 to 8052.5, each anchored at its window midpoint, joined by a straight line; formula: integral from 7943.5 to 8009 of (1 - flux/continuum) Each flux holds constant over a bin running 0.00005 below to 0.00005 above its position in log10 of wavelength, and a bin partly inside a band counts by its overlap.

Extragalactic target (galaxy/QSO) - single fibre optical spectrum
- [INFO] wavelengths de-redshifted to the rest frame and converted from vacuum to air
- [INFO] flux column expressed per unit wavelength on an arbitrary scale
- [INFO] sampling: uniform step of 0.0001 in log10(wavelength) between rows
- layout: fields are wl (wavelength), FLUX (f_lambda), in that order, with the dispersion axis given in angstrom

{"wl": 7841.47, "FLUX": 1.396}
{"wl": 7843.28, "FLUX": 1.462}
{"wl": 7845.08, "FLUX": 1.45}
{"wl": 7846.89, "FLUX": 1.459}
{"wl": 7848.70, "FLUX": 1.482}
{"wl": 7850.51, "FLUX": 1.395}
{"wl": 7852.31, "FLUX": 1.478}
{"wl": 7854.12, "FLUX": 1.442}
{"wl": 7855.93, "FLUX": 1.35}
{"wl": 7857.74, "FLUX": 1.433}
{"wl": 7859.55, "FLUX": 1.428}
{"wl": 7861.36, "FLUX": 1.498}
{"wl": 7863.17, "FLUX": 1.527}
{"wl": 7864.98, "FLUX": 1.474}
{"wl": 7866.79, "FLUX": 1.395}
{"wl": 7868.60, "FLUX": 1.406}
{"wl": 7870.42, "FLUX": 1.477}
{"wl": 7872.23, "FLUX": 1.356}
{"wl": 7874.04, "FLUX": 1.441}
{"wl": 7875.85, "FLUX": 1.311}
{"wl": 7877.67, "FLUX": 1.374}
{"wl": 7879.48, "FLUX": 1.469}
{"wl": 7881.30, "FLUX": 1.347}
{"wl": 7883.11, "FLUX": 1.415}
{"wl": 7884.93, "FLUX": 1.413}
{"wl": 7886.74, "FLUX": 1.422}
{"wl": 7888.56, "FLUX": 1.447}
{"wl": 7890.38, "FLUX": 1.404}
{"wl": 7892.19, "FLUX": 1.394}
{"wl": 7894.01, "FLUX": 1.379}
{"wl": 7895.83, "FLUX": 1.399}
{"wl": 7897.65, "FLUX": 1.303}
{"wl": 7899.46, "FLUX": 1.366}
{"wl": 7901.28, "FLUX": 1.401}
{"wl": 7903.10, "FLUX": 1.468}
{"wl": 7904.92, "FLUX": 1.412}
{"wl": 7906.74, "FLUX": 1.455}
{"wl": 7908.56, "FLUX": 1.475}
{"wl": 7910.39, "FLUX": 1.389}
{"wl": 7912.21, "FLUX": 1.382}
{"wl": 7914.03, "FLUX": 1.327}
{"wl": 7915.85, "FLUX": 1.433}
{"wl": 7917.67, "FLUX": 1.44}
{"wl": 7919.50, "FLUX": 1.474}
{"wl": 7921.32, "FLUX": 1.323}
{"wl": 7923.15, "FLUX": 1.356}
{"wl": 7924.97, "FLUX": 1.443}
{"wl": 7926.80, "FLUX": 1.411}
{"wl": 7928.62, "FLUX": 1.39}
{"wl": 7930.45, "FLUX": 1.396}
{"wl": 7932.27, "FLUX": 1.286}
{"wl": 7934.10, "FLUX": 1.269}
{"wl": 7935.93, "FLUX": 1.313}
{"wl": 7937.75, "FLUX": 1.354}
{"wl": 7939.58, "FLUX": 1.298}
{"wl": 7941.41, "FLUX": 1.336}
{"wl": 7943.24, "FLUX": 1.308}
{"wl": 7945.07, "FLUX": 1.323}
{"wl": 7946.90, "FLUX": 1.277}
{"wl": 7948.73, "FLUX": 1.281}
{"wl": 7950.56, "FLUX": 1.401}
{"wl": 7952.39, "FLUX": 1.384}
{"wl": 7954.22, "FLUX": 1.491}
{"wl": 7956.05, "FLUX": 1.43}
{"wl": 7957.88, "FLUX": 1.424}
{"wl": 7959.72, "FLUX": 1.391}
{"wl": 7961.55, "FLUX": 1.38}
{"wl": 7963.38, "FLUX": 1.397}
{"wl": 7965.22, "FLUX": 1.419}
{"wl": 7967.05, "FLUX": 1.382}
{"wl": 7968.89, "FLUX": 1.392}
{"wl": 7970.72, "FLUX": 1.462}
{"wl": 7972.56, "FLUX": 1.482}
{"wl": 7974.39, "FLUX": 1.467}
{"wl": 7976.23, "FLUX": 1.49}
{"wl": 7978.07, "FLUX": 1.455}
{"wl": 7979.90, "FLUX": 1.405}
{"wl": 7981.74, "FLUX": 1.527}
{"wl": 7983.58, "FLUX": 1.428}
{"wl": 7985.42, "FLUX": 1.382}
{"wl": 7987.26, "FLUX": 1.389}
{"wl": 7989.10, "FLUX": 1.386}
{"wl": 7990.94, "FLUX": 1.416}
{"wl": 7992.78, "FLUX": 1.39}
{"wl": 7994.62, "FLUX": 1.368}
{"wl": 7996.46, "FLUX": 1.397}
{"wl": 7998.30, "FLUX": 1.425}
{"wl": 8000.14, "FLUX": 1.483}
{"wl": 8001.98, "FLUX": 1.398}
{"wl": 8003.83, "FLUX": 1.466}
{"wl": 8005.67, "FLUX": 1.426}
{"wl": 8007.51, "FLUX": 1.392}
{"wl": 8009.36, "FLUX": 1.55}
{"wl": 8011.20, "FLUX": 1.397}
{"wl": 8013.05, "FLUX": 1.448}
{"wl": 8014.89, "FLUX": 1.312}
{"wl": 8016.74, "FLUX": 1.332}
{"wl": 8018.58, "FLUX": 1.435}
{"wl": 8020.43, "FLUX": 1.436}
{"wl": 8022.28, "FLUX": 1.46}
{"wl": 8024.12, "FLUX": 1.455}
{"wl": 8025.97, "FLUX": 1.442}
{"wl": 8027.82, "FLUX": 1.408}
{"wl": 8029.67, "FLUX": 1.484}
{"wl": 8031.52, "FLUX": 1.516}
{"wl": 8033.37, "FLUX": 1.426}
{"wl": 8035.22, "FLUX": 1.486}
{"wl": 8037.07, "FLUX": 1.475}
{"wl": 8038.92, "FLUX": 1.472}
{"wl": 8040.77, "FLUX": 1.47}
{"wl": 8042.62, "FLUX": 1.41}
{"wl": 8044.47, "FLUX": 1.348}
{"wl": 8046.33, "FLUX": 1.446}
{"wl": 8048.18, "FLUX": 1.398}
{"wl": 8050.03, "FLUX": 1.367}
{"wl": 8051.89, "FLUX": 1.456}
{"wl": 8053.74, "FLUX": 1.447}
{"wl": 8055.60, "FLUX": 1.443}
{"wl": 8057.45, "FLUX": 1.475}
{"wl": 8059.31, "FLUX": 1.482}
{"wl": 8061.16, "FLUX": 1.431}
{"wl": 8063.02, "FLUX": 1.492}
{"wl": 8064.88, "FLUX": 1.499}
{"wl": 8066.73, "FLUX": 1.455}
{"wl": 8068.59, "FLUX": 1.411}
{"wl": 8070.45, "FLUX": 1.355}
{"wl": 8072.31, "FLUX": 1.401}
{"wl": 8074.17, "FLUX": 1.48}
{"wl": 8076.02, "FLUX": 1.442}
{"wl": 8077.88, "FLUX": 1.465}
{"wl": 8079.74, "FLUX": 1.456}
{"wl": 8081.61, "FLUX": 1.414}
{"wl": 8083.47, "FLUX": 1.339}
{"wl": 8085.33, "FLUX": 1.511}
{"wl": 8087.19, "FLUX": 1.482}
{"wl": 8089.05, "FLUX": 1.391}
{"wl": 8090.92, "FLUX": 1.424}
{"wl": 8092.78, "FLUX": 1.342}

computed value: -0.3 angstrom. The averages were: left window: 1.38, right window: 1.43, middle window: 1.41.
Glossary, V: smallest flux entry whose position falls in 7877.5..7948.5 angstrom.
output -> 1.269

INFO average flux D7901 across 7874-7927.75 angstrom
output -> 1.4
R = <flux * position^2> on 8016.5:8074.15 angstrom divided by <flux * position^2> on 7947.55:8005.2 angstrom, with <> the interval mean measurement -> 1.03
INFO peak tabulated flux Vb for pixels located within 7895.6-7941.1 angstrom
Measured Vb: 1.475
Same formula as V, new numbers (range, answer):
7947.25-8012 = 1.281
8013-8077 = 1.312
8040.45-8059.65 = 1.348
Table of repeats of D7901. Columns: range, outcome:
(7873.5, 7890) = 1.4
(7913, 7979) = 1.39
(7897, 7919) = 1.41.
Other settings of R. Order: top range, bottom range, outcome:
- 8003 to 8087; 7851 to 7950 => 1.07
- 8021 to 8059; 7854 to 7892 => 1.06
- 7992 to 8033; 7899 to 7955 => 1.06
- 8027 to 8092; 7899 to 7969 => 1.08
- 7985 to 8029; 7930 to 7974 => 1.05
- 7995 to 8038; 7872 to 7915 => 1.06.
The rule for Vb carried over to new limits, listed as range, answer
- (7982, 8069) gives 1.55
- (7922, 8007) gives 1.527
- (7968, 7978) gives 1.49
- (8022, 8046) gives 1.516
